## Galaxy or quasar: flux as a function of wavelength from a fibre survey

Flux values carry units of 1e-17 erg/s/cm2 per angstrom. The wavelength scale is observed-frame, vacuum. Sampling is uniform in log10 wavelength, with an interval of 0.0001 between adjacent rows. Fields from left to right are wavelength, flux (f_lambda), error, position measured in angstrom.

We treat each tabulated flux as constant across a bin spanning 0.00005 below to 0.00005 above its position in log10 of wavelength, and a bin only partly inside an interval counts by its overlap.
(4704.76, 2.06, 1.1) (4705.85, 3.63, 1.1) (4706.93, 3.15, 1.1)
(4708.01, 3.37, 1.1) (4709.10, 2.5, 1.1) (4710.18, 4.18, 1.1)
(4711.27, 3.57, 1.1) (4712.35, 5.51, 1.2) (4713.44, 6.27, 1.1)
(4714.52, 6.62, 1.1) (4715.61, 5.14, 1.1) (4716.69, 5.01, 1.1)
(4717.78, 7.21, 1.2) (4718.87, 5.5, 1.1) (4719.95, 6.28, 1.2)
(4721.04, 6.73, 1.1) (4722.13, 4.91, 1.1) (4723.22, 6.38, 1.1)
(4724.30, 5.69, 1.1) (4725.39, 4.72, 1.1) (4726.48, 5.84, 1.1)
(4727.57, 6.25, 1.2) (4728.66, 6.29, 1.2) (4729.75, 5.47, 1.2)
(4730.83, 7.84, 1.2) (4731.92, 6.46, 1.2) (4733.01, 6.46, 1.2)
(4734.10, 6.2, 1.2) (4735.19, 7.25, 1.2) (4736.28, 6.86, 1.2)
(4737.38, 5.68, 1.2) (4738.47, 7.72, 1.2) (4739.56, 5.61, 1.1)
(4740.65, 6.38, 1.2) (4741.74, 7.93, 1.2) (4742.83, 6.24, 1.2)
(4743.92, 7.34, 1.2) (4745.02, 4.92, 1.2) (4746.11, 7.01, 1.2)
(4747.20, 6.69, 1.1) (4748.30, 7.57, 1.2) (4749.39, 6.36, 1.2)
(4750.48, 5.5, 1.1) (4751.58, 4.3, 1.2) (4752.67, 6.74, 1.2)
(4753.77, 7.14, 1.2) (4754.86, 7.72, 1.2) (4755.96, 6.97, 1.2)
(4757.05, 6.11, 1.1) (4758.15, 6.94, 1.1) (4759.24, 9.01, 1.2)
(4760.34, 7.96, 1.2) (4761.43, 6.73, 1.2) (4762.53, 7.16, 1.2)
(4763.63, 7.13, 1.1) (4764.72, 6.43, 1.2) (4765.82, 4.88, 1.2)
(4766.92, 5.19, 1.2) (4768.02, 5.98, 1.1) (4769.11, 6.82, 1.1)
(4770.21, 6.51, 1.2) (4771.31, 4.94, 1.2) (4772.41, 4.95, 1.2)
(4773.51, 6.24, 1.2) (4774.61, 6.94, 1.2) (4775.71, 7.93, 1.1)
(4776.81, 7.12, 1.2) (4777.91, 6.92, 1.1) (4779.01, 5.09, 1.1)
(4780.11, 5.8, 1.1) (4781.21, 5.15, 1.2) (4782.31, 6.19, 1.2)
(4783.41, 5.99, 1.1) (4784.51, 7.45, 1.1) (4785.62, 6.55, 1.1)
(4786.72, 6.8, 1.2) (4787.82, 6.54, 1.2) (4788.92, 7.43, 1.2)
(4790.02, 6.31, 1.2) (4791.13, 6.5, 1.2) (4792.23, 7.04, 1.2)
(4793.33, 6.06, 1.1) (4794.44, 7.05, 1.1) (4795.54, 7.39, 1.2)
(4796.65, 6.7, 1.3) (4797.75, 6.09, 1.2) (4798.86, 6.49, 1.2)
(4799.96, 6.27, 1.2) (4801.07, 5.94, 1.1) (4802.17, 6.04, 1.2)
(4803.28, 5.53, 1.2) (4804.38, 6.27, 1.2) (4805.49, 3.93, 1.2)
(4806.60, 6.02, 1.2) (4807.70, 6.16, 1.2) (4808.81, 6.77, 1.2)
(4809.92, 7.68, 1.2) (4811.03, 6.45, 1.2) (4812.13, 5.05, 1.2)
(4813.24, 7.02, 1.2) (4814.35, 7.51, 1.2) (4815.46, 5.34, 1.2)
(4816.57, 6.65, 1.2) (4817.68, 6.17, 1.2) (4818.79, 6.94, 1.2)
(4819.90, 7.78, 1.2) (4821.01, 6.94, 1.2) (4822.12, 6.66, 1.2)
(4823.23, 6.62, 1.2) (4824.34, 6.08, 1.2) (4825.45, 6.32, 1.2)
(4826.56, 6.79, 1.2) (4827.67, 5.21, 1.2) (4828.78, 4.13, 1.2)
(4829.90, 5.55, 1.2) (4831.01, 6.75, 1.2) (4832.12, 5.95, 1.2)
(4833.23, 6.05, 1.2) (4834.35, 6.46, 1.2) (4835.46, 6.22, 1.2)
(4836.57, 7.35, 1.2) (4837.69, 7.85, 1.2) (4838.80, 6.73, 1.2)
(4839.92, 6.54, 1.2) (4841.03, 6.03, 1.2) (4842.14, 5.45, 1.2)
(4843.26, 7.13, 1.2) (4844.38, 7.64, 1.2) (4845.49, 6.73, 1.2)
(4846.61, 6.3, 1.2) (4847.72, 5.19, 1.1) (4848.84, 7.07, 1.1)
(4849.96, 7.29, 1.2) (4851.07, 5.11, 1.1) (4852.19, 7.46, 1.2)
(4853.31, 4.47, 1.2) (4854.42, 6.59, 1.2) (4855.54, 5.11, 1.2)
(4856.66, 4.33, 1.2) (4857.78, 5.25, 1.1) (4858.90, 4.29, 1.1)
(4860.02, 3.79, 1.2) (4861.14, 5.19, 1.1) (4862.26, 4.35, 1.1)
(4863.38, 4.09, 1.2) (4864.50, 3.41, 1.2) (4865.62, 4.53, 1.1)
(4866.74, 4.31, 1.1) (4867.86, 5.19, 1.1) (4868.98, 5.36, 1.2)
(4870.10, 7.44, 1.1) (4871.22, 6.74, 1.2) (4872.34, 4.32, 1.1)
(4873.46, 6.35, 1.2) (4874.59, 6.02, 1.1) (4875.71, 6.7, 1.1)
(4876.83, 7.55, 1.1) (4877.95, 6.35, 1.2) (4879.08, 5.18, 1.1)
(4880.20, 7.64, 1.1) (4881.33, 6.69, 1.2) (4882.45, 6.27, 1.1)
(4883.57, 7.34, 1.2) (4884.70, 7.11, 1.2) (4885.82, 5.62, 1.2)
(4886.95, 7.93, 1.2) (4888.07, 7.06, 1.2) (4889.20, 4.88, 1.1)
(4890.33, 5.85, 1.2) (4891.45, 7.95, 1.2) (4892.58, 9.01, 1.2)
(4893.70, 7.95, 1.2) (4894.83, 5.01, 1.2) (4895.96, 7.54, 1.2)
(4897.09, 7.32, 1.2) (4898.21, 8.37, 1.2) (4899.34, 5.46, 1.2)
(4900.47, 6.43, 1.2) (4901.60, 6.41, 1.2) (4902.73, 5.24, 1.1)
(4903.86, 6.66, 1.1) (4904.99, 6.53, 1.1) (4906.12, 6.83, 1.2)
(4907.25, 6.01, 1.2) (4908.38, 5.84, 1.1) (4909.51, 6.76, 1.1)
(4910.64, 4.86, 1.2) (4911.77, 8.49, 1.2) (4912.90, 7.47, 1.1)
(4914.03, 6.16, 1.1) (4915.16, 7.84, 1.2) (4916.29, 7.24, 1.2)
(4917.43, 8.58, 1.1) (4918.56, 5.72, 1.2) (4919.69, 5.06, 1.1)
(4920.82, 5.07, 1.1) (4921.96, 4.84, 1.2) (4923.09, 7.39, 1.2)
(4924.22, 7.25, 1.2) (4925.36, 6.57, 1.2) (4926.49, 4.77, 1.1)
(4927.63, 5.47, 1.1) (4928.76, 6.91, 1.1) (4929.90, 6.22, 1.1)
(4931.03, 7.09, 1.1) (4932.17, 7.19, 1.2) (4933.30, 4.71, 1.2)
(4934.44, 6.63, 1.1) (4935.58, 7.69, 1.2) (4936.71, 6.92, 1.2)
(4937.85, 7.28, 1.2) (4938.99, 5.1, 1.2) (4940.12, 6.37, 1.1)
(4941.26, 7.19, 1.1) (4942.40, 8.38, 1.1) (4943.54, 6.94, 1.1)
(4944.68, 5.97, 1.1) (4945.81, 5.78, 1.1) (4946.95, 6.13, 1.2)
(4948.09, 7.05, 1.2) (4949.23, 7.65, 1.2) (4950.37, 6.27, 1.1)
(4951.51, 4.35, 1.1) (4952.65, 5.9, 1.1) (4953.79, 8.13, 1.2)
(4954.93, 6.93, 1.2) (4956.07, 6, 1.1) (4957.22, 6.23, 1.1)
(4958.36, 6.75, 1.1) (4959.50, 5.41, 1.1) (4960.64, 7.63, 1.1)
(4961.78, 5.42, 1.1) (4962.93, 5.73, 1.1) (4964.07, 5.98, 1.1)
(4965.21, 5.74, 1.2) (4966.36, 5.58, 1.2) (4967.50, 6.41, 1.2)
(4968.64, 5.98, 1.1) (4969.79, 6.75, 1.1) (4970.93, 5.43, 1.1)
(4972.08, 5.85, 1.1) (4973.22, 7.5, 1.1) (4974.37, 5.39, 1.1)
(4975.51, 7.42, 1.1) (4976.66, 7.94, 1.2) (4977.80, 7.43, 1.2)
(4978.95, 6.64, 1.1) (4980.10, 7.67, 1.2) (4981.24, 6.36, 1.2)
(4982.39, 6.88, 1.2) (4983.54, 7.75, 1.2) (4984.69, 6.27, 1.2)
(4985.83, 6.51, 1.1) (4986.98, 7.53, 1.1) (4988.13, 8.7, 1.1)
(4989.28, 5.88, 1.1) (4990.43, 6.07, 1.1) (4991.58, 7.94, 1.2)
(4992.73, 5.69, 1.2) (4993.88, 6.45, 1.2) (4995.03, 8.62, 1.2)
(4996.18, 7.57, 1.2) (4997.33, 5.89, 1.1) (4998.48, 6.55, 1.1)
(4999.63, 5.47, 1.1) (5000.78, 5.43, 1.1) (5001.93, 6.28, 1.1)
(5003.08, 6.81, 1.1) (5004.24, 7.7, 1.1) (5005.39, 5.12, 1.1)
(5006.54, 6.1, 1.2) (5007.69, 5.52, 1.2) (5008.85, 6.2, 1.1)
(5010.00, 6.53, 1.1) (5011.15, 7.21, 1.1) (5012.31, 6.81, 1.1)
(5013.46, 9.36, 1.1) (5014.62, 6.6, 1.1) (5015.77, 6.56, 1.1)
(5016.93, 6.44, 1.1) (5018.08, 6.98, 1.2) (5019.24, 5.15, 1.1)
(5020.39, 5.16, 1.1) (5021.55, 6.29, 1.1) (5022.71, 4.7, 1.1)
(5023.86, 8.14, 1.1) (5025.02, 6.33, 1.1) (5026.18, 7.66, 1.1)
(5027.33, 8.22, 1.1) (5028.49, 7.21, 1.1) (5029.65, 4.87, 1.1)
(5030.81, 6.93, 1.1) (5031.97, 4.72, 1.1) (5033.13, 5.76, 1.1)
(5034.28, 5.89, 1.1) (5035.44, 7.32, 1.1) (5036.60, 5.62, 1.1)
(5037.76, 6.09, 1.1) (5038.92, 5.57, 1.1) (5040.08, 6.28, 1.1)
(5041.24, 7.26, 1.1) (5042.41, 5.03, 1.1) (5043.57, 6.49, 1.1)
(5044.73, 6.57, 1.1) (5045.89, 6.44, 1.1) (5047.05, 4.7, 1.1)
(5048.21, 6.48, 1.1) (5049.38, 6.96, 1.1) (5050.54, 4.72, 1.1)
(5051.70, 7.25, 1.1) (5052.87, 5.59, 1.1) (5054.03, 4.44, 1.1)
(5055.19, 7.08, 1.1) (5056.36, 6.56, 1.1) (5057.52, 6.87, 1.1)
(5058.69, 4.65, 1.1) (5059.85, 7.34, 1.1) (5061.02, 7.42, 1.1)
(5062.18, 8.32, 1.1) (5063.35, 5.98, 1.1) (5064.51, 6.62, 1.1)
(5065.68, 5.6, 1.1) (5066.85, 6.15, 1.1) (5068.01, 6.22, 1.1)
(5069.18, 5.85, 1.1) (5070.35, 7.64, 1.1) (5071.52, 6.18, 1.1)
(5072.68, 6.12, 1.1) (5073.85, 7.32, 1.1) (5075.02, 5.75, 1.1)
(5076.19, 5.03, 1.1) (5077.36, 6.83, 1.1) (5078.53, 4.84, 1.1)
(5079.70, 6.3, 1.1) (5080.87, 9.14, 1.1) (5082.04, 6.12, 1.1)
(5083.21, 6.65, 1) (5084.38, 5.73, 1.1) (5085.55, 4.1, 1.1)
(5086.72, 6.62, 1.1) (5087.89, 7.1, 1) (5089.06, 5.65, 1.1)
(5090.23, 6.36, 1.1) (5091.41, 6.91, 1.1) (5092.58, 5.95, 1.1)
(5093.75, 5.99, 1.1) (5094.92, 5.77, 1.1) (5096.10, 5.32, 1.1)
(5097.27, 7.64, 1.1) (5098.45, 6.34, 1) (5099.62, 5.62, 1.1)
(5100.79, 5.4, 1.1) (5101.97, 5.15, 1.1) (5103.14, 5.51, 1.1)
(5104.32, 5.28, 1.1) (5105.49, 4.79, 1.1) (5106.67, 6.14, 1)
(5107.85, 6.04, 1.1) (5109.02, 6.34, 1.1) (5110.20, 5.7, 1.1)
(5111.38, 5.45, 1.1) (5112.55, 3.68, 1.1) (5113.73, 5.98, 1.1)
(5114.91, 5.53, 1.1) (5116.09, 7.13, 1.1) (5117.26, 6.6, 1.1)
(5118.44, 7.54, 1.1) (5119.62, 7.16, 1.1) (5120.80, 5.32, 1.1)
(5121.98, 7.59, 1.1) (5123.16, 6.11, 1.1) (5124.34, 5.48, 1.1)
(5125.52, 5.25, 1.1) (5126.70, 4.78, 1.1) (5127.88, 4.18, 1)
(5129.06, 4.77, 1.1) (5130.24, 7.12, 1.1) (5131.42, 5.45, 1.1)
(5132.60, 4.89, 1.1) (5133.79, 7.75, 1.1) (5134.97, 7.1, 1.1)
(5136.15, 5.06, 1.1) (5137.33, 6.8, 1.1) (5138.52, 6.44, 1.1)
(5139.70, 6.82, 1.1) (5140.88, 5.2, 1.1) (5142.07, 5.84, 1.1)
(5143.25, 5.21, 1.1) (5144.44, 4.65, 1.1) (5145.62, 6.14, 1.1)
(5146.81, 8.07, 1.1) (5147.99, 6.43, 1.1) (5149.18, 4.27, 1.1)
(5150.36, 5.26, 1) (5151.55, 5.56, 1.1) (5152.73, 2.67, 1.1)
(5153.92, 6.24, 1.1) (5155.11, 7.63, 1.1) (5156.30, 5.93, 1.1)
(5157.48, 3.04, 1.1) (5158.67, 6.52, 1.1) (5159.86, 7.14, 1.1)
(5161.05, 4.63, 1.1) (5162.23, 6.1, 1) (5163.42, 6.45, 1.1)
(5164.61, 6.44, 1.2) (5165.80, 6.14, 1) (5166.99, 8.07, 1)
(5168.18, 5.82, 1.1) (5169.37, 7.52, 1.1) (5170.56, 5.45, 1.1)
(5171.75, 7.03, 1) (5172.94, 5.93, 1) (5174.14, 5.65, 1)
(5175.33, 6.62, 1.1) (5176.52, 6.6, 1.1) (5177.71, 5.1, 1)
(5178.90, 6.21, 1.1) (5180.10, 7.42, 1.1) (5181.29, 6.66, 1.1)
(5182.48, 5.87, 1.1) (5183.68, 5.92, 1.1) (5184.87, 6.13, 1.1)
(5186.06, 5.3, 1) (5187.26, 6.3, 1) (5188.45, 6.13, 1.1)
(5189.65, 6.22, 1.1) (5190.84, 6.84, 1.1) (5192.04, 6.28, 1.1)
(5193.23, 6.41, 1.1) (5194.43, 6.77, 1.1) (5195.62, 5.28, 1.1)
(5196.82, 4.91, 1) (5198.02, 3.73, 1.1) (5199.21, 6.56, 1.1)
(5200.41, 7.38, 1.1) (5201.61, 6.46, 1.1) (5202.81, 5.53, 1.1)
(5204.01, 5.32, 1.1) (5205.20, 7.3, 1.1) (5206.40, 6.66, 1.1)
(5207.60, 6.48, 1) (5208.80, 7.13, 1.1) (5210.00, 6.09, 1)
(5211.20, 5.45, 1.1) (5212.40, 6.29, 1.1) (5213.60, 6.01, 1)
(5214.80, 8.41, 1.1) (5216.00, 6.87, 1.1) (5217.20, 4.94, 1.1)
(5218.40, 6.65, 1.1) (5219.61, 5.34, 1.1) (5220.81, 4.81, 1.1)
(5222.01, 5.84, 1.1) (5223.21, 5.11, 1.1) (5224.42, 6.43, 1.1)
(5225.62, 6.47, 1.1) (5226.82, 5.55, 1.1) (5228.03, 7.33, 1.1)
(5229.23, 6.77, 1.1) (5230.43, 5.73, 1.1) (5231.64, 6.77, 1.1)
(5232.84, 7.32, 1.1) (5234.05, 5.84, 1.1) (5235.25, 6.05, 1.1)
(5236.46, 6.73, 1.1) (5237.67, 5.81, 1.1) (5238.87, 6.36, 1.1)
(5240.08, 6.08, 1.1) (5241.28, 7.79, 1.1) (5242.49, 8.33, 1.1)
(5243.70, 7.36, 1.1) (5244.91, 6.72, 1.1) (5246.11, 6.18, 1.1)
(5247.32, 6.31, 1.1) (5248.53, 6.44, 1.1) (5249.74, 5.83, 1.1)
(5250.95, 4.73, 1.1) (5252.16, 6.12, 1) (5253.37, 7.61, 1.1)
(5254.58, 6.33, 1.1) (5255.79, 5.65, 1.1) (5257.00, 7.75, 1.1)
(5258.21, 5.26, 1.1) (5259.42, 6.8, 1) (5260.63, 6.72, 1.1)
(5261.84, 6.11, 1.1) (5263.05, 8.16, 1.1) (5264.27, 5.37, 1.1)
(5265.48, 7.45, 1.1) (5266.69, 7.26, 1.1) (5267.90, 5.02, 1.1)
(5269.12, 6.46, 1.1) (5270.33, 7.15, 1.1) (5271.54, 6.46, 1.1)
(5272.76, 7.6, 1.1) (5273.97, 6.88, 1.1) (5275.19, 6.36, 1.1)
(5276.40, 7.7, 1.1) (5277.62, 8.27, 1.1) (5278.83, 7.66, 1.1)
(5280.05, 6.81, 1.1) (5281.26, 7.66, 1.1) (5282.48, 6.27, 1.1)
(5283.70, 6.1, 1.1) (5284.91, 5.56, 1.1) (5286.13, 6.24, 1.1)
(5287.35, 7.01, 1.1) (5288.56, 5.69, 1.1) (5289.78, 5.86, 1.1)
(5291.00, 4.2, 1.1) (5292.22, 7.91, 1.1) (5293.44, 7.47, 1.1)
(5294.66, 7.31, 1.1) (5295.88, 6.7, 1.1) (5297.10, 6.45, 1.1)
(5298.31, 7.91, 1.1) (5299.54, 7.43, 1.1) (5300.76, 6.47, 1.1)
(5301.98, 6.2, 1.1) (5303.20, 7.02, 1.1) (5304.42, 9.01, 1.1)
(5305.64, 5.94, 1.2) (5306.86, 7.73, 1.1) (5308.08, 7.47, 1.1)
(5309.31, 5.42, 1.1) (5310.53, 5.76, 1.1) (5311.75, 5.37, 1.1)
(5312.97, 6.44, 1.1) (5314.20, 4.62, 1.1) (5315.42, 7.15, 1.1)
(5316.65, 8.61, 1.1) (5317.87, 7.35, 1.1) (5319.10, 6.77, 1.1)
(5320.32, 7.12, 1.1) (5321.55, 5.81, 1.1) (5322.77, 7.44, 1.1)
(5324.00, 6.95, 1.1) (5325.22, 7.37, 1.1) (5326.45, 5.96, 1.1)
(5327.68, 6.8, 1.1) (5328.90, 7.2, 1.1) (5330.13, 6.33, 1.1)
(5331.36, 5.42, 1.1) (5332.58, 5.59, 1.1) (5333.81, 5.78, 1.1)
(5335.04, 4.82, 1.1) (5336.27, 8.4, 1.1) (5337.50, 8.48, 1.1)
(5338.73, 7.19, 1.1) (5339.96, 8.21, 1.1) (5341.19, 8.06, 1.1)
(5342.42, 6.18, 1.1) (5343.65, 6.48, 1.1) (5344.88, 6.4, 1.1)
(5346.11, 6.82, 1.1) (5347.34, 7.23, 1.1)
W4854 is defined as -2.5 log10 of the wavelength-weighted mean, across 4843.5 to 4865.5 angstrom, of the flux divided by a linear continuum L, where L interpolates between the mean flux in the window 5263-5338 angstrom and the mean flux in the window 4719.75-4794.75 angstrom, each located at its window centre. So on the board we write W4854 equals 0.19 mag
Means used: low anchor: 6.45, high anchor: 6.71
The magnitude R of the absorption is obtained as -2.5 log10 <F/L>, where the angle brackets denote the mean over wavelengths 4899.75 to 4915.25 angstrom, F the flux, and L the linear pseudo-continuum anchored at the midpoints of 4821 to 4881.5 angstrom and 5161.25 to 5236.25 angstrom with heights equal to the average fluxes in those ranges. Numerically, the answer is -0.09 mag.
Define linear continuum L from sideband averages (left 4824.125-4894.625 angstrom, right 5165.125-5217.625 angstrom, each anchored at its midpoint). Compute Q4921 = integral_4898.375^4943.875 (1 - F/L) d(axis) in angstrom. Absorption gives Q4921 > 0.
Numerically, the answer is -2.88 angstrom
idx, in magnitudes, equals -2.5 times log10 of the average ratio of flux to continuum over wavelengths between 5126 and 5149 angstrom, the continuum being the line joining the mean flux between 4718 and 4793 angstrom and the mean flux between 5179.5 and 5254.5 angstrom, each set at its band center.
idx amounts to 0.07 mag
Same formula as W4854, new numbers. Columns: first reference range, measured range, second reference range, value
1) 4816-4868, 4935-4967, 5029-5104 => -0.07 mag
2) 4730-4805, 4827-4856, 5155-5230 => 0.03 mag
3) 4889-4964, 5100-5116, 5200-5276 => 0.17 mag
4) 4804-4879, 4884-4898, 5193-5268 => -0.15 mag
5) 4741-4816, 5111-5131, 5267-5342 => 0.14 mag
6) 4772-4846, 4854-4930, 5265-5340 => 0.05 mag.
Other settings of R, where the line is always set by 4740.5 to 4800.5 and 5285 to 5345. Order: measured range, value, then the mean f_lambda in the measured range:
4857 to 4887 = 0.16 mag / 5.69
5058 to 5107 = 0.08 mag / 6.18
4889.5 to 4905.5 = -0.04 mag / 6.8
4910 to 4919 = -0.08 mag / 7.06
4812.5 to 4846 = 0.01 mag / 6.48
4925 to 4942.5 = 0.02 mag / 6.48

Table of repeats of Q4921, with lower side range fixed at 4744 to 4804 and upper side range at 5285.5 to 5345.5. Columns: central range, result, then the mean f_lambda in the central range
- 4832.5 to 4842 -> -0.13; 6.59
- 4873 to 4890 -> -0.12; 6.57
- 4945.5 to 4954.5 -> 0.17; 6.43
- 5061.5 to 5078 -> 0.52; 6.4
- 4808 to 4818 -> -0.04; 6.51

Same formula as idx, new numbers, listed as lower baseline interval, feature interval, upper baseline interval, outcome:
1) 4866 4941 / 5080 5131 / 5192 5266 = 0.07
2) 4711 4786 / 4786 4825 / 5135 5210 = -0.03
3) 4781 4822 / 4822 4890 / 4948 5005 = 0.09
